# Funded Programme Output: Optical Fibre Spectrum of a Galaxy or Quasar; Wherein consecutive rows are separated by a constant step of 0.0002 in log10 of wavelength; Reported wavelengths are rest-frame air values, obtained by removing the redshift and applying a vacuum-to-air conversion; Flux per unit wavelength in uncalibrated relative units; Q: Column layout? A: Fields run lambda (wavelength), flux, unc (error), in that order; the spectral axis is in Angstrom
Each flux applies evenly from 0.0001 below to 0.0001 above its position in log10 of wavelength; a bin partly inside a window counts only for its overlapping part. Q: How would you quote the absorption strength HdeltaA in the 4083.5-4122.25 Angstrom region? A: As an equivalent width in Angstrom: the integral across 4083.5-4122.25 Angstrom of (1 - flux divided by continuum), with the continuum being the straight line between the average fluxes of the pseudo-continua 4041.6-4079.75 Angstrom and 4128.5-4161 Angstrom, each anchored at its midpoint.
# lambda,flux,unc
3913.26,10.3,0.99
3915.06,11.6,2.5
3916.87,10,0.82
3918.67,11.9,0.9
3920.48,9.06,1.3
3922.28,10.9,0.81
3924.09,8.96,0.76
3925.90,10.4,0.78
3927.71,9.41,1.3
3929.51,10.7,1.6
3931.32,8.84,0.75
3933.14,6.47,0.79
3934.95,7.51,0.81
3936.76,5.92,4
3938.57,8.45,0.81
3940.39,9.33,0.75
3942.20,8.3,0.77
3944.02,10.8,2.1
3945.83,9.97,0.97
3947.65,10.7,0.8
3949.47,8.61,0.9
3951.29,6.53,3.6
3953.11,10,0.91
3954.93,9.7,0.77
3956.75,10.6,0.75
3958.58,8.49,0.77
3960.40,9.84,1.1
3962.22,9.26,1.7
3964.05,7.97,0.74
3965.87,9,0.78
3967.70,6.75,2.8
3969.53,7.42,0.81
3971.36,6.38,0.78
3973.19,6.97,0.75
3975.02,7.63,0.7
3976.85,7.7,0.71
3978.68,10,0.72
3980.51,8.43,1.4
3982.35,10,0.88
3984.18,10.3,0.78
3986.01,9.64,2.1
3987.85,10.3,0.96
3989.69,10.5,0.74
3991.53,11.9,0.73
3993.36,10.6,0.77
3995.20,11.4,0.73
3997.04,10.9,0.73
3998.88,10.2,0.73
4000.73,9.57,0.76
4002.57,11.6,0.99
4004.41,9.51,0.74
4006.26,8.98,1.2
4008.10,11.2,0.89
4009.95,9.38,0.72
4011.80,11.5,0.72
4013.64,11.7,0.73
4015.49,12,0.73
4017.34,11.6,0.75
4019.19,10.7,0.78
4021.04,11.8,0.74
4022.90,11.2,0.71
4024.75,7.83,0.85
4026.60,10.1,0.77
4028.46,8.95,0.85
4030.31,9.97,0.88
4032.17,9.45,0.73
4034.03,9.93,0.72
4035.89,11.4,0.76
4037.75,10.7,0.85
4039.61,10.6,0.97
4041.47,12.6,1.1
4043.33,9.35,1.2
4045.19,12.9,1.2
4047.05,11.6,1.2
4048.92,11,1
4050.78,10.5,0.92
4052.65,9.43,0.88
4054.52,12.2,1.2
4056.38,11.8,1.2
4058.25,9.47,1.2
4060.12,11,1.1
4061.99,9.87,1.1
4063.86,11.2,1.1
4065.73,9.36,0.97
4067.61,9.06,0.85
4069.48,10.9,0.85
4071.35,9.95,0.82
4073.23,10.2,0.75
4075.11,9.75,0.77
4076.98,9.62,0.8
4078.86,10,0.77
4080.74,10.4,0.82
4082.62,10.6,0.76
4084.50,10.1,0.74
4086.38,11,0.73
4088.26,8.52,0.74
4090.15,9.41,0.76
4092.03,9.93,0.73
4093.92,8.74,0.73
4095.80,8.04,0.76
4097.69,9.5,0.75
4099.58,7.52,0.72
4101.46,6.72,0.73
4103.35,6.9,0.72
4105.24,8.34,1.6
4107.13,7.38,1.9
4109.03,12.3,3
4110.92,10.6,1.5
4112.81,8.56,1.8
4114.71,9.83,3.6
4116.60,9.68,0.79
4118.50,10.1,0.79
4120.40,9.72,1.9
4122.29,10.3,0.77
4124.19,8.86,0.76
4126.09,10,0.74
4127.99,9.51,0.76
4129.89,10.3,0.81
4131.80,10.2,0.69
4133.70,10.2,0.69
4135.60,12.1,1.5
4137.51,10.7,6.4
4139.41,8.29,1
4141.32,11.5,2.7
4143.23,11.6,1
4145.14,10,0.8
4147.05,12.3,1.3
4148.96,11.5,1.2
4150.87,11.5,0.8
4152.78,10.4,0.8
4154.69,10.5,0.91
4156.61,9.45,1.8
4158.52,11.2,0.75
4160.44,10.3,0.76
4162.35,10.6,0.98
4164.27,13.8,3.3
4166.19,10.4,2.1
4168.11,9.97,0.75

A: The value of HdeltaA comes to 5.2 Angstrom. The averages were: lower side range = 10.5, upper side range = 10.7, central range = 9.18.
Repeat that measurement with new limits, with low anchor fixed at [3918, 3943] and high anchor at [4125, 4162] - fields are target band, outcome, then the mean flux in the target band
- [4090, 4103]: 2.3 Angstrom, 8.43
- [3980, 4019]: -4.3 Angstrom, 10.6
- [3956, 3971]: 1.1 Angstrom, 8.56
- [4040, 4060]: -2.4 Angstrom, 11.1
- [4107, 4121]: 0.6 Angstrom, 9.91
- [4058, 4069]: -0.1 Angstrom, 10.1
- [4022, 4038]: -0.3 Angstrom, 9.91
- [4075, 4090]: 0.2 Angstrom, 9.98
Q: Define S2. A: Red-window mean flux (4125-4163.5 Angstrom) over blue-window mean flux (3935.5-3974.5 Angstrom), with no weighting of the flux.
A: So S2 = 1.23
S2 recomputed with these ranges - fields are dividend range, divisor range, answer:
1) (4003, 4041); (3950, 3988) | 1.21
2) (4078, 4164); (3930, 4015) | 1.07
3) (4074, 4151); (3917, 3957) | 1.06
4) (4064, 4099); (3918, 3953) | 1.07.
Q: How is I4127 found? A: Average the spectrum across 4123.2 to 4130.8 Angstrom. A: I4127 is 9.67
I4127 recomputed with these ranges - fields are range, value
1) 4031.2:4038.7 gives 10.4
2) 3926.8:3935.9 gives 8.57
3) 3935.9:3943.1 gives 8.02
